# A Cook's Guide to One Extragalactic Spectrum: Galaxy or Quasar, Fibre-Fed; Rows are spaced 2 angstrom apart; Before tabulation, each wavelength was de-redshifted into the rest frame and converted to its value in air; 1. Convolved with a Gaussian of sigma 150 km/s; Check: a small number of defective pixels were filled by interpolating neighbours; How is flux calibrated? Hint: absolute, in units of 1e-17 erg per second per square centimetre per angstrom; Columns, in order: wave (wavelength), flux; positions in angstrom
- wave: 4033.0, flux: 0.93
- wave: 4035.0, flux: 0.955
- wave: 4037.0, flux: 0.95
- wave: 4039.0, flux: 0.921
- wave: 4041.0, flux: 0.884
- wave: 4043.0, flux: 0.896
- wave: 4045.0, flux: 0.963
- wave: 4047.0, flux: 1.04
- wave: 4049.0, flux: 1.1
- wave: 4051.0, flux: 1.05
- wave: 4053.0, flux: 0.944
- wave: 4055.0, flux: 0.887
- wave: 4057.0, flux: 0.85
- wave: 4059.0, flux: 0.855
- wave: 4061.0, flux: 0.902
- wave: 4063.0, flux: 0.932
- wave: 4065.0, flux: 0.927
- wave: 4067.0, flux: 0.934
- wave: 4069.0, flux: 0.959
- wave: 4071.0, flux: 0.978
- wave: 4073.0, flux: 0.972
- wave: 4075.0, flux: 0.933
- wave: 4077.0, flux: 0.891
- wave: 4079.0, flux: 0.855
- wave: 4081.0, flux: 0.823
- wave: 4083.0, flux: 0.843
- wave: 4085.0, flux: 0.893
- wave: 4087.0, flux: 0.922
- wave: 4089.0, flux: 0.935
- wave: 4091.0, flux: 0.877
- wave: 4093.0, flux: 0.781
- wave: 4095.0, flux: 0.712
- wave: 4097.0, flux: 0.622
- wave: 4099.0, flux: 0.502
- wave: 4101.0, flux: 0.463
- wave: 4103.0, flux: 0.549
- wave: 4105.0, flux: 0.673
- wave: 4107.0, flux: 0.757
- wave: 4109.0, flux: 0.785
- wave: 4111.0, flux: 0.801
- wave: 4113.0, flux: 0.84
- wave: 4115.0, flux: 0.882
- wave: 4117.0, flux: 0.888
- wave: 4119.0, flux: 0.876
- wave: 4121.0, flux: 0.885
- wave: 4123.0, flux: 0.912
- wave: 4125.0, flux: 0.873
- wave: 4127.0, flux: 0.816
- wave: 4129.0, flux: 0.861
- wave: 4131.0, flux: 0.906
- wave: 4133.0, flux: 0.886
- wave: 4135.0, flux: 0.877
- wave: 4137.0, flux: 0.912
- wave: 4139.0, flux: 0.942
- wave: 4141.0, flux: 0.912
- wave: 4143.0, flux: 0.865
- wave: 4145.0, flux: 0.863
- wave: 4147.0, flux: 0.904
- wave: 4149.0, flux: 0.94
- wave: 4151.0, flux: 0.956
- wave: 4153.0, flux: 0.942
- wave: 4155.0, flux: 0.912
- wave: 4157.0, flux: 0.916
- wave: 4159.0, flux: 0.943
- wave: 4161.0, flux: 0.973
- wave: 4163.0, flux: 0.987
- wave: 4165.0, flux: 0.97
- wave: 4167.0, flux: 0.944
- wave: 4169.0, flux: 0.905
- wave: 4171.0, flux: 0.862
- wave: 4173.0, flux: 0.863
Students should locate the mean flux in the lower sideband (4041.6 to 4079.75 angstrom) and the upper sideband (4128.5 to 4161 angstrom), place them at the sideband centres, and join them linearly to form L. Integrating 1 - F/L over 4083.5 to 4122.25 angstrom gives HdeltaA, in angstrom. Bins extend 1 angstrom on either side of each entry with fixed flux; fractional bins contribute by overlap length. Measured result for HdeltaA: 6.4 angstrom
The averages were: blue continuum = 0.94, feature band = 0.773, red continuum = 0.911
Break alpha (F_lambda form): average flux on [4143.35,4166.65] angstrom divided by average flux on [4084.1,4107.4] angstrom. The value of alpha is 1.29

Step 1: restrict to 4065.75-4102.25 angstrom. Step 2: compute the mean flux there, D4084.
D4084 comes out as 0.826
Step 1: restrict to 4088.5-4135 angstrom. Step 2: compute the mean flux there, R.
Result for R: 0.787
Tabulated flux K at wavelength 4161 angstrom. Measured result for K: 0.973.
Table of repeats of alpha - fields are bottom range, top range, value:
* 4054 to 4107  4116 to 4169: 1.10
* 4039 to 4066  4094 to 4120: 0.77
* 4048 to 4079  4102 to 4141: 0.90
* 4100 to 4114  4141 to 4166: 1.34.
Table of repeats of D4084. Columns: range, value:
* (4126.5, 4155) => 0.901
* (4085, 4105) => 0.715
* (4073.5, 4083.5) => 0.875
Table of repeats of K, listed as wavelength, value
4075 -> 0.933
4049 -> 1.1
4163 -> 0.987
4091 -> 0.877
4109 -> 0.785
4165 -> 0.97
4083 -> 0.843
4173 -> 0.863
